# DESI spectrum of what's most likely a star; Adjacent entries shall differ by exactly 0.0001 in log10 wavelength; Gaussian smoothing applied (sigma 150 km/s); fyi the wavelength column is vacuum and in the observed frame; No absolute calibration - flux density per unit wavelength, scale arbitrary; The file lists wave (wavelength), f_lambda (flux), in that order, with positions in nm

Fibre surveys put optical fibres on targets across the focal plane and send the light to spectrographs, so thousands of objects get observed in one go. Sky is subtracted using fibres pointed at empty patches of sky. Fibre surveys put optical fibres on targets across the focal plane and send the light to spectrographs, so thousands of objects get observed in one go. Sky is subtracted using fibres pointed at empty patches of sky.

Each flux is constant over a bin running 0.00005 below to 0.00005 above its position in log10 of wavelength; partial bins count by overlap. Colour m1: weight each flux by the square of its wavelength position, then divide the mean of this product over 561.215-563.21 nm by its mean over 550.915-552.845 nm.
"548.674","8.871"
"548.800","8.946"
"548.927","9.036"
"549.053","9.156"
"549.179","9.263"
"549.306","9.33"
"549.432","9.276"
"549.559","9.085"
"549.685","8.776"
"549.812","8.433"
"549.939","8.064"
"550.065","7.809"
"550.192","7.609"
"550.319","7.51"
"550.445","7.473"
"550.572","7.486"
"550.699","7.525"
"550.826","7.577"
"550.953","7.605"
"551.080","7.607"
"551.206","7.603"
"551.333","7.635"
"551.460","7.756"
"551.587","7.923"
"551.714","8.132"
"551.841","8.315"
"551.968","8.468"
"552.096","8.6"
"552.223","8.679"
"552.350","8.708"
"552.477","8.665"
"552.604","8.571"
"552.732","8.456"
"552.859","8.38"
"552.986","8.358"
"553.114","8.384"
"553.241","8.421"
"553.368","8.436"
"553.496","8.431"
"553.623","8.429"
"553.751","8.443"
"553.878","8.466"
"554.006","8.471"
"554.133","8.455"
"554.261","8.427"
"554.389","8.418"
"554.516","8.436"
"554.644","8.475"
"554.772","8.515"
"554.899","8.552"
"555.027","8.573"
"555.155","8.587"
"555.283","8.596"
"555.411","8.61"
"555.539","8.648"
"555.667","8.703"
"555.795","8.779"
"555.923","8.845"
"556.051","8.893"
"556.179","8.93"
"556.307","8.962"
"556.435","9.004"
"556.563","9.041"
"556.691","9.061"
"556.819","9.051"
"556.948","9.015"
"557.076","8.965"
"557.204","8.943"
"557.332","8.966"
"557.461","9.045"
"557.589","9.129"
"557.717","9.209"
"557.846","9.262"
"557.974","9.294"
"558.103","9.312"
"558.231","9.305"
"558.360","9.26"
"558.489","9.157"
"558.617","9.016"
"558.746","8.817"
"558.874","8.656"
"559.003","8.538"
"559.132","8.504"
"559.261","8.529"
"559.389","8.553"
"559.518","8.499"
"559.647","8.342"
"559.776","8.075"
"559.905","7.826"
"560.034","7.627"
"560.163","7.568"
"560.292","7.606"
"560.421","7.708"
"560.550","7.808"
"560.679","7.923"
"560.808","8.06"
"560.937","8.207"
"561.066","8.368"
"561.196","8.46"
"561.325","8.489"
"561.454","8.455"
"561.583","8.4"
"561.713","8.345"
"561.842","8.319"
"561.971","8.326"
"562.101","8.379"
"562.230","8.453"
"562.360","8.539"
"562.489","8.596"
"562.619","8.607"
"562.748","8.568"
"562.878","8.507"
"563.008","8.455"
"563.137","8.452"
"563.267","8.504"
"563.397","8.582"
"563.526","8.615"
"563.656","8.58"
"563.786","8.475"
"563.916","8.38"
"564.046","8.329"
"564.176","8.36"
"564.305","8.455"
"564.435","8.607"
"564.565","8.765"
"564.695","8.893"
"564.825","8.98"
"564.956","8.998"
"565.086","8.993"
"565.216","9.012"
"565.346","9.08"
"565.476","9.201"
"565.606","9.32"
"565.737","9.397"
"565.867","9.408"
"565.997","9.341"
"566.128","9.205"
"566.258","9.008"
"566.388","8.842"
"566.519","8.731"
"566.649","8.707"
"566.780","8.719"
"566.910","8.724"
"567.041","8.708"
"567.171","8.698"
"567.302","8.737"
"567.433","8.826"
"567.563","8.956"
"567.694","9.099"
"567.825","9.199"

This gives 1.07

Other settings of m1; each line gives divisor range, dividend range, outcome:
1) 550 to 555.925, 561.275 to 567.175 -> 1.10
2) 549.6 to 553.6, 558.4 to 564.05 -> 1.07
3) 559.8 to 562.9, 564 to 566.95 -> 1.10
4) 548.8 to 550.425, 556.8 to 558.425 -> 1.09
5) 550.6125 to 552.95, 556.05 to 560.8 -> 1.09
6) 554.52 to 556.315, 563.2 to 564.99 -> 1.02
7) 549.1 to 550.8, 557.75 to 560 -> 1.09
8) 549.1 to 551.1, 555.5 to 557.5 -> 1.12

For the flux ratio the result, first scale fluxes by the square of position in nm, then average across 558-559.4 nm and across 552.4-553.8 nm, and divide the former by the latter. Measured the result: 1.07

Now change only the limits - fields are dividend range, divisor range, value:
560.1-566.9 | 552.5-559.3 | 1.01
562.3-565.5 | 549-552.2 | 1.11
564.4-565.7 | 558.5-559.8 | 1.07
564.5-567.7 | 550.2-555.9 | 1.14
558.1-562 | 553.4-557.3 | 0.98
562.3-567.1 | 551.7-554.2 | 1.08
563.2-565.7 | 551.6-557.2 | 1.05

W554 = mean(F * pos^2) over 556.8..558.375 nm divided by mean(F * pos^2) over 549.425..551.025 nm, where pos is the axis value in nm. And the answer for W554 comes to 1.2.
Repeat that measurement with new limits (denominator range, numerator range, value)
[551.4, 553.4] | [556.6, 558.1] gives 1.10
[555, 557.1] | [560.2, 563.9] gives 0.96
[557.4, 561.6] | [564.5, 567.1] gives 1.08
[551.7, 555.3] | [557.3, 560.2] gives 1.05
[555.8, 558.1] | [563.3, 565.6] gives 0.99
